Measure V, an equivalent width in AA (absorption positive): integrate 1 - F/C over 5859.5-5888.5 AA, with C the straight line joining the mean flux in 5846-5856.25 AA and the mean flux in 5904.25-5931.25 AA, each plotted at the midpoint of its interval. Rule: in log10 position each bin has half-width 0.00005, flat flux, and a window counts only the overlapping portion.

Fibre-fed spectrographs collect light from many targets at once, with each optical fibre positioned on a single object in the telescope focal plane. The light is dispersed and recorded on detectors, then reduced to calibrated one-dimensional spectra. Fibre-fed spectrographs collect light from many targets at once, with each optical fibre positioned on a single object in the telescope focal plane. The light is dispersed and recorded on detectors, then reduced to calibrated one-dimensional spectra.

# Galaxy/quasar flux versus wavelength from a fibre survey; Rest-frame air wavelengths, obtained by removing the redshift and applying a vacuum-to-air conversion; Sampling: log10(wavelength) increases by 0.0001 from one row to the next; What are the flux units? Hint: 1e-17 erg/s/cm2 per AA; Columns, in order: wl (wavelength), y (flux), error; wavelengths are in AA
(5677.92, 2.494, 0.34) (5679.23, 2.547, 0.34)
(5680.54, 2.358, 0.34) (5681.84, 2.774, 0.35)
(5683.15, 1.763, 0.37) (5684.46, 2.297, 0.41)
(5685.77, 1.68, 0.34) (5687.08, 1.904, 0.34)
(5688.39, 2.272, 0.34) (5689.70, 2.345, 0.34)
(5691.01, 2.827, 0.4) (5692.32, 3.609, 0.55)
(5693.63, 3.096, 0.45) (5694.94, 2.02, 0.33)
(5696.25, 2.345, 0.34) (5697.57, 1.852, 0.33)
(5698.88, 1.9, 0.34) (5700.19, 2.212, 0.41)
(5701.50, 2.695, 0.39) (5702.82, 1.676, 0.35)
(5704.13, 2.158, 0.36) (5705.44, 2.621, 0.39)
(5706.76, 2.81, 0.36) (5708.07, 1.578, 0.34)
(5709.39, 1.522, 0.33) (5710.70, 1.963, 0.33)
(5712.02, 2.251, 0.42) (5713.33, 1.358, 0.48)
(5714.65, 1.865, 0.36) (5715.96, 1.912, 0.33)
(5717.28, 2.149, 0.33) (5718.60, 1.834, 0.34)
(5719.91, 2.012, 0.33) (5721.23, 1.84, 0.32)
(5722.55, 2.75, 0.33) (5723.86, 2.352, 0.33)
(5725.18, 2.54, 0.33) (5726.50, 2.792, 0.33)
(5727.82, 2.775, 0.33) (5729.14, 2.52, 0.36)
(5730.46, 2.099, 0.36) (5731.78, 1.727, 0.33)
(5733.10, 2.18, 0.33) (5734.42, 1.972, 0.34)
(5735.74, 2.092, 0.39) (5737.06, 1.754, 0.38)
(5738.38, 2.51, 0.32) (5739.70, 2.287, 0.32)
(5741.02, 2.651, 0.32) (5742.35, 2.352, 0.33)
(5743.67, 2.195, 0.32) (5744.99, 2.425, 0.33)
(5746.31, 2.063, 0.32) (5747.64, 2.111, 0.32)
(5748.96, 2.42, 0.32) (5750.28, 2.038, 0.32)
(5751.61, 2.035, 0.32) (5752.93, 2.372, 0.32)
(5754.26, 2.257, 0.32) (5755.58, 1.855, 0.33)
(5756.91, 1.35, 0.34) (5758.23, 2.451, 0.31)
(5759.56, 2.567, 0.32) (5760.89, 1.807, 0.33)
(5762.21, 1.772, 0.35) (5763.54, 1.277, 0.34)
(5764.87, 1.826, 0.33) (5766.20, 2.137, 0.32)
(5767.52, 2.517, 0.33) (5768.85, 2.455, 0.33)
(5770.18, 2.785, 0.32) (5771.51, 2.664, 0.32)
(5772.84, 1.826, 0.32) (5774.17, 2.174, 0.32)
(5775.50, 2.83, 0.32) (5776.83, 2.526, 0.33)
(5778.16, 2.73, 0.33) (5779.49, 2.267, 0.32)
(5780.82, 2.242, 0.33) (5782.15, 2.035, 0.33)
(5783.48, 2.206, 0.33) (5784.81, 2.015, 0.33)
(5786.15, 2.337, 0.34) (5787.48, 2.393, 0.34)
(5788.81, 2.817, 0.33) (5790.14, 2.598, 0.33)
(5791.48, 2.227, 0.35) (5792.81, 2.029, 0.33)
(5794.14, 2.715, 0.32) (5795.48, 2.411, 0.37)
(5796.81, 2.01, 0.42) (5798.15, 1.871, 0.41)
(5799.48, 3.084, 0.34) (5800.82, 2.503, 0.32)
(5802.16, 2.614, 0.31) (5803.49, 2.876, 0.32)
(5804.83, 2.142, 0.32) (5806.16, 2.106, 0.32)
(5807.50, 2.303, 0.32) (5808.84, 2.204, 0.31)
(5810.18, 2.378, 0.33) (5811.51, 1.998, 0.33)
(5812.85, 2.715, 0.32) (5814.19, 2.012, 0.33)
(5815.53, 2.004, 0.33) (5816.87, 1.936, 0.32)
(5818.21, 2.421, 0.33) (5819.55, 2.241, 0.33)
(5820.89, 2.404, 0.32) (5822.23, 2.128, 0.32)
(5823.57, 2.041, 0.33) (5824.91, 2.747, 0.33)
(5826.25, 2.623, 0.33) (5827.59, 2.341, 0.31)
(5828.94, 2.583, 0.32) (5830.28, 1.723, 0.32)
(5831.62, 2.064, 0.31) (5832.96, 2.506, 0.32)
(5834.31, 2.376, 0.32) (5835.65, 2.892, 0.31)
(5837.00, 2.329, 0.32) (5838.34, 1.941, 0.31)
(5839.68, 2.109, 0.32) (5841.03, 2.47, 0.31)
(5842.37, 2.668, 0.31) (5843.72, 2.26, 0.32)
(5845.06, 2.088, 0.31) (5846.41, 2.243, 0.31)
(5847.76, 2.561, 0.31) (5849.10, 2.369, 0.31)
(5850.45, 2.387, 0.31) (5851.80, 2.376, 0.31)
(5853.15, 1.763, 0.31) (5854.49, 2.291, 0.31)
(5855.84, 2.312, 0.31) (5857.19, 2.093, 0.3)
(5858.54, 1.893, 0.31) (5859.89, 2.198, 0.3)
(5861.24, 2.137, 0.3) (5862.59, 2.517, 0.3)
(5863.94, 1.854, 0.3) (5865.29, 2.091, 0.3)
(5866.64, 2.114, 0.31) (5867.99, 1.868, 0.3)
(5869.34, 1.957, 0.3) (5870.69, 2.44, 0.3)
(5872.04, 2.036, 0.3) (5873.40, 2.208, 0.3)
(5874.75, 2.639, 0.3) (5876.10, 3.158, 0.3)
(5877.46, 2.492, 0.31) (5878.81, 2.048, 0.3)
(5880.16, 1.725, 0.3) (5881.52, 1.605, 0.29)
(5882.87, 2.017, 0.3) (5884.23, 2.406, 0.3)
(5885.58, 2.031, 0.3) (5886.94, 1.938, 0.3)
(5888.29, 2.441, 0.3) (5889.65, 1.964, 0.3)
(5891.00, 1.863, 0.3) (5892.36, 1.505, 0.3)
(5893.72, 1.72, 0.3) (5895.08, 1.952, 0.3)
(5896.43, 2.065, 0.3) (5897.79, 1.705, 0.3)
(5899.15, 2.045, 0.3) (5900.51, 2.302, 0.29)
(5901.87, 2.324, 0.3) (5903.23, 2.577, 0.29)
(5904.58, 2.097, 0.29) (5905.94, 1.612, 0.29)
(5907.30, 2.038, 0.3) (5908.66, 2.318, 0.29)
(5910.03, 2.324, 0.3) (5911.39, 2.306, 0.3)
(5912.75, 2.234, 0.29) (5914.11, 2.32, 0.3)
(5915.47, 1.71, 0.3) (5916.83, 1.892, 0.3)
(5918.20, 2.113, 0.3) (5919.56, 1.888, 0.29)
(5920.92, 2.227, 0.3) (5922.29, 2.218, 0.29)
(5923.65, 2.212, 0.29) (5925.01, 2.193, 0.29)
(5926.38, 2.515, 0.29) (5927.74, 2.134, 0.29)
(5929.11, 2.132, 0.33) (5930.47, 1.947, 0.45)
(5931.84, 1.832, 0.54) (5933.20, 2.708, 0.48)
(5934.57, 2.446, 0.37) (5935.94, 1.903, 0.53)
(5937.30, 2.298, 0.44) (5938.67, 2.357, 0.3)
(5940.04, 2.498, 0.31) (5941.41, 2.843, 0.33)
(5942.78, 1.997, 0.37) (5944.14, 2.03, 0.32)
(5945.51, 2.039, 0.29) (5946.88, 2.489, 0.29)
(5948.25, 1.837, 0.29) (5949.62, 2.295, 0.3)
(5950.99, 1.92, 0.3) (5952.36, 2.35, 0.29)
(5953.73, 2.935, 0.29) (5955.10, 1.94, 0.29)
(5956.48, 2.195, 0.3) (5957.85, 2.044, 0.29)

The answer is 0.7 AA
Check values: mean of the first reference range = 2.29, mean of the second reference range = 2.12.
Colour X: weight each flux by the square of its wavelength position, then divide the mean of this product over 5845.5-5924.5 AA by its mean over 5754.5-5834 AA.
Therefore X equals 0.97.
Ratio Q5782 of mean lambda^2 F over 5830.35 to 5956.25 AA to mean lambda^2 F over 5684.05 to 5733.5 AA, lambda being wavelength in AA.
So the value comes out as 1.05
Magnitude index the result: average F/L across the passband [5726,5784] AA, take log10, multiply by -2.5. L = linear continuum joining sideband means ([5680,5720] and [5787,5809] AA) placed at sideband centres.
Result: 0.04 mag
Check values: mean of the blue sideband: 2.18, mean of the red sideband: 2.41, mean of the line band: 2.22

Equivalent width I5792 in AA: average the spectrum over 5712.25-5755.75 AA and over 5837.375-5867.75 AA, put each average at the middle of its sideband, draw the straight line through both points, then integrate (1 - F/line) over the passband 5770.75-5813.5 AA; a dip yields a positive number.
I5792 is -3.31 AA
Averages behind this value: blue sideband 2.19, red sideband 2.21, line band 2.37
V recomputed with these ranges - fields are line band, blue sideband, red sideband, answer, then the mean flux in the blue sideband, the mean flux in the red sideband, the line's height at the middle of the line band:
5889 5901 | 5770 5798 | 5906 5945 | 1.78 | 2.36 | 2.19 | 2.23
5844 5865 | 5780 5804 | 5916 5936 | 0.70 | 2.38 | 2.16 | 2.28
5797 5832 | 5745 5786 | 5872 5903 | -2.46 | 2.19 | 2.1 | 2.16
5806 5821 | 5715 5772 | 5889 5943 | -0.38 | 2.19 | 2.13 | 2.17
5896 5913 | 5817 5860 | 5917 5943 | 0.75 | 2.29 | 2.23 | 2.25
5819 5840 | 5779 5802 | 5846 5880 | -0.31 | 2.35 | 2.23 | 2.29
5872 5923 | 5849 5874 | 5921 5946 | 1.99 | 2.15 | 2.24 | 2.19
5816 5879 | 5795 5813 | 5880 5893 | -3.79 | 2.36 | 1.96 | 2.15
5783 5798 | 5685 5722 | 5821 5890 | -0.84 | 2.16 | 2.24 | 2.2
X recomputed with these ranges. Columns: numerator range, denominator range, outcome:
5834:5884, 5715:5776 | 1.05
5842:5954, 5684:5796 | 1.03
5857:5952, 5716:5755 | 1.01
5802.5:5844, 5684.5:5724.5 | 1.10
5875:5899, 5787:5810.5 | 0.88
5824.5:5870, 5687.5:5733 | 1.05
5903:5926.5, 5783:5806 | 0.93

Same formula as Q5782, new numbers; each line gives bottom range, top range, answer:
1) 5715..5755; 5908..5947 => 1.06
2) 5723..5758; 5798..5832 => 1.07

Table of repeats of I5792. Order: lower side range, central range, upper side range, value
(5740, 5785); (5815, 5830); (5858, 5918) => -1.0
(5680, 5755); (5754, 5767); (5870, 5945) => 1.7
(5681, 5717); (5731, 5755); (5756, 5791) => 0.4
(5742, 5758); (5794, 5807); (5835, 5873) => -1.5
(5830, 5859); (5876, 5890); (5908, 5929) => 0.6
